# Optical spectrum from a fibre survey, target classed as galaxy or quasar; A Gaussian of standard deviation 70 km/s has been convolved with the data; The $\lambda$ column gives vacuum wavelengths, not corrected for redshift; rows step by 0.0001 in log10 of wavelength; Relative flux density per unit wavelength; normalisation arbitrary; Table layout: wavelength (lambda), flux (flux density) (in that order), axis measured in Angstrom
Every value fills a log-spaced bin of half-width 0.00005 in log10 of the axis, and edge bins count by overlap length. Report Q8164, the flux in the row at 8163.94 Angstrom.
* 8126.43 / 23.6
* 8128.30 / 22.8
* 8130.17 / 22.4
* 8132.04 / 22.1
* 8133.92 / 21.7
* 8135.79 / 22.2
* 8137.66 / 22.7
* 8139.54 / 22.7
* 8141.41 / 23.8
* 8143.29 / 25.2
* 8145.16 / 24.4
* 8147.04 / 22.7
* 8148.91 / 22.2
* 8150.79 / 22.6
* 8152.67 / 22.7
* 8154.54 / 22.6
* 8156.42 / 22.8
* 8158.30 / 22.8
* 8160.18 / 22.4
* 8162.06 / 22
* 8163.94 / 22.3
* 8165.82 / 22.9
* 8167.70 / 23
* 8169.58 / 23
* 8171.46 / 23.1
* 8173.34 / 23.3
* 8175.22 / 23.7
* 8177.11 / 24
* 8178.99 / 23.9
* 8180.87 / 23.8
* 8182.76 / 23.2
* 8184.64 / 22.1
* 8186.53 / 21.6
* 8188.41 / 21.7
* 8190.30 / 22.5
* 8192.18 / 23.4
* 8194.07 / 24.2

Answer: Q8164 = 22.3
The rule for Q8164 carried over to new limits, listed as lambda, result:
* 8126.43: 23.6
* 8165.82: 22.9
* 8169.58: 23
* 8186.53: 21.6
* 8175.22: 23.7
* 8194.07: 24.2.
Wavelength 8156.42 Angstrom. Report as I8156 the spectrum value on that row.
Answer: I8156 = 22.8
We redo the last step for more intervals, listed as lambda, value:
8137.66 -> 22.7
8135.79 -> 22.2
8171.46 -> 23.1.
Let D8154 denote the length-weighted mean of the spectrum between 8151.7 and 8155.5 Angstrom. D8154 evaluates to 22.7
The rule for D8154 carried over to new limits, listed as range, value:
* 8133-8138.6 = 22.2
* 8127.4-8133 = 22.4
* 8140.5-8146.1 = 24.5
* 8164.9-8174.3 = 23.1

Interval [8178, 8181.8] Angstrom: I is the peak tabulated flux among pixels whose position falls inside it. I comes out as 23.9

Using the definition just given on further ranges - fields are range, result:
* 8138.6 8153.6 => 25.2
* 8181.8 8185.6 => 23.2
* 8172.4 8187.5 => 24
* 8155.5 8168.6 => 23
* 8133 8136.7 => 22.2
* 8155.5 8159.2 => 22.8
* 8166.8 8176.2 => 23.7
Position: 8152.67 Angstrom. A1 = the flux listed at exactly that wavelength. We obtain 22.7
